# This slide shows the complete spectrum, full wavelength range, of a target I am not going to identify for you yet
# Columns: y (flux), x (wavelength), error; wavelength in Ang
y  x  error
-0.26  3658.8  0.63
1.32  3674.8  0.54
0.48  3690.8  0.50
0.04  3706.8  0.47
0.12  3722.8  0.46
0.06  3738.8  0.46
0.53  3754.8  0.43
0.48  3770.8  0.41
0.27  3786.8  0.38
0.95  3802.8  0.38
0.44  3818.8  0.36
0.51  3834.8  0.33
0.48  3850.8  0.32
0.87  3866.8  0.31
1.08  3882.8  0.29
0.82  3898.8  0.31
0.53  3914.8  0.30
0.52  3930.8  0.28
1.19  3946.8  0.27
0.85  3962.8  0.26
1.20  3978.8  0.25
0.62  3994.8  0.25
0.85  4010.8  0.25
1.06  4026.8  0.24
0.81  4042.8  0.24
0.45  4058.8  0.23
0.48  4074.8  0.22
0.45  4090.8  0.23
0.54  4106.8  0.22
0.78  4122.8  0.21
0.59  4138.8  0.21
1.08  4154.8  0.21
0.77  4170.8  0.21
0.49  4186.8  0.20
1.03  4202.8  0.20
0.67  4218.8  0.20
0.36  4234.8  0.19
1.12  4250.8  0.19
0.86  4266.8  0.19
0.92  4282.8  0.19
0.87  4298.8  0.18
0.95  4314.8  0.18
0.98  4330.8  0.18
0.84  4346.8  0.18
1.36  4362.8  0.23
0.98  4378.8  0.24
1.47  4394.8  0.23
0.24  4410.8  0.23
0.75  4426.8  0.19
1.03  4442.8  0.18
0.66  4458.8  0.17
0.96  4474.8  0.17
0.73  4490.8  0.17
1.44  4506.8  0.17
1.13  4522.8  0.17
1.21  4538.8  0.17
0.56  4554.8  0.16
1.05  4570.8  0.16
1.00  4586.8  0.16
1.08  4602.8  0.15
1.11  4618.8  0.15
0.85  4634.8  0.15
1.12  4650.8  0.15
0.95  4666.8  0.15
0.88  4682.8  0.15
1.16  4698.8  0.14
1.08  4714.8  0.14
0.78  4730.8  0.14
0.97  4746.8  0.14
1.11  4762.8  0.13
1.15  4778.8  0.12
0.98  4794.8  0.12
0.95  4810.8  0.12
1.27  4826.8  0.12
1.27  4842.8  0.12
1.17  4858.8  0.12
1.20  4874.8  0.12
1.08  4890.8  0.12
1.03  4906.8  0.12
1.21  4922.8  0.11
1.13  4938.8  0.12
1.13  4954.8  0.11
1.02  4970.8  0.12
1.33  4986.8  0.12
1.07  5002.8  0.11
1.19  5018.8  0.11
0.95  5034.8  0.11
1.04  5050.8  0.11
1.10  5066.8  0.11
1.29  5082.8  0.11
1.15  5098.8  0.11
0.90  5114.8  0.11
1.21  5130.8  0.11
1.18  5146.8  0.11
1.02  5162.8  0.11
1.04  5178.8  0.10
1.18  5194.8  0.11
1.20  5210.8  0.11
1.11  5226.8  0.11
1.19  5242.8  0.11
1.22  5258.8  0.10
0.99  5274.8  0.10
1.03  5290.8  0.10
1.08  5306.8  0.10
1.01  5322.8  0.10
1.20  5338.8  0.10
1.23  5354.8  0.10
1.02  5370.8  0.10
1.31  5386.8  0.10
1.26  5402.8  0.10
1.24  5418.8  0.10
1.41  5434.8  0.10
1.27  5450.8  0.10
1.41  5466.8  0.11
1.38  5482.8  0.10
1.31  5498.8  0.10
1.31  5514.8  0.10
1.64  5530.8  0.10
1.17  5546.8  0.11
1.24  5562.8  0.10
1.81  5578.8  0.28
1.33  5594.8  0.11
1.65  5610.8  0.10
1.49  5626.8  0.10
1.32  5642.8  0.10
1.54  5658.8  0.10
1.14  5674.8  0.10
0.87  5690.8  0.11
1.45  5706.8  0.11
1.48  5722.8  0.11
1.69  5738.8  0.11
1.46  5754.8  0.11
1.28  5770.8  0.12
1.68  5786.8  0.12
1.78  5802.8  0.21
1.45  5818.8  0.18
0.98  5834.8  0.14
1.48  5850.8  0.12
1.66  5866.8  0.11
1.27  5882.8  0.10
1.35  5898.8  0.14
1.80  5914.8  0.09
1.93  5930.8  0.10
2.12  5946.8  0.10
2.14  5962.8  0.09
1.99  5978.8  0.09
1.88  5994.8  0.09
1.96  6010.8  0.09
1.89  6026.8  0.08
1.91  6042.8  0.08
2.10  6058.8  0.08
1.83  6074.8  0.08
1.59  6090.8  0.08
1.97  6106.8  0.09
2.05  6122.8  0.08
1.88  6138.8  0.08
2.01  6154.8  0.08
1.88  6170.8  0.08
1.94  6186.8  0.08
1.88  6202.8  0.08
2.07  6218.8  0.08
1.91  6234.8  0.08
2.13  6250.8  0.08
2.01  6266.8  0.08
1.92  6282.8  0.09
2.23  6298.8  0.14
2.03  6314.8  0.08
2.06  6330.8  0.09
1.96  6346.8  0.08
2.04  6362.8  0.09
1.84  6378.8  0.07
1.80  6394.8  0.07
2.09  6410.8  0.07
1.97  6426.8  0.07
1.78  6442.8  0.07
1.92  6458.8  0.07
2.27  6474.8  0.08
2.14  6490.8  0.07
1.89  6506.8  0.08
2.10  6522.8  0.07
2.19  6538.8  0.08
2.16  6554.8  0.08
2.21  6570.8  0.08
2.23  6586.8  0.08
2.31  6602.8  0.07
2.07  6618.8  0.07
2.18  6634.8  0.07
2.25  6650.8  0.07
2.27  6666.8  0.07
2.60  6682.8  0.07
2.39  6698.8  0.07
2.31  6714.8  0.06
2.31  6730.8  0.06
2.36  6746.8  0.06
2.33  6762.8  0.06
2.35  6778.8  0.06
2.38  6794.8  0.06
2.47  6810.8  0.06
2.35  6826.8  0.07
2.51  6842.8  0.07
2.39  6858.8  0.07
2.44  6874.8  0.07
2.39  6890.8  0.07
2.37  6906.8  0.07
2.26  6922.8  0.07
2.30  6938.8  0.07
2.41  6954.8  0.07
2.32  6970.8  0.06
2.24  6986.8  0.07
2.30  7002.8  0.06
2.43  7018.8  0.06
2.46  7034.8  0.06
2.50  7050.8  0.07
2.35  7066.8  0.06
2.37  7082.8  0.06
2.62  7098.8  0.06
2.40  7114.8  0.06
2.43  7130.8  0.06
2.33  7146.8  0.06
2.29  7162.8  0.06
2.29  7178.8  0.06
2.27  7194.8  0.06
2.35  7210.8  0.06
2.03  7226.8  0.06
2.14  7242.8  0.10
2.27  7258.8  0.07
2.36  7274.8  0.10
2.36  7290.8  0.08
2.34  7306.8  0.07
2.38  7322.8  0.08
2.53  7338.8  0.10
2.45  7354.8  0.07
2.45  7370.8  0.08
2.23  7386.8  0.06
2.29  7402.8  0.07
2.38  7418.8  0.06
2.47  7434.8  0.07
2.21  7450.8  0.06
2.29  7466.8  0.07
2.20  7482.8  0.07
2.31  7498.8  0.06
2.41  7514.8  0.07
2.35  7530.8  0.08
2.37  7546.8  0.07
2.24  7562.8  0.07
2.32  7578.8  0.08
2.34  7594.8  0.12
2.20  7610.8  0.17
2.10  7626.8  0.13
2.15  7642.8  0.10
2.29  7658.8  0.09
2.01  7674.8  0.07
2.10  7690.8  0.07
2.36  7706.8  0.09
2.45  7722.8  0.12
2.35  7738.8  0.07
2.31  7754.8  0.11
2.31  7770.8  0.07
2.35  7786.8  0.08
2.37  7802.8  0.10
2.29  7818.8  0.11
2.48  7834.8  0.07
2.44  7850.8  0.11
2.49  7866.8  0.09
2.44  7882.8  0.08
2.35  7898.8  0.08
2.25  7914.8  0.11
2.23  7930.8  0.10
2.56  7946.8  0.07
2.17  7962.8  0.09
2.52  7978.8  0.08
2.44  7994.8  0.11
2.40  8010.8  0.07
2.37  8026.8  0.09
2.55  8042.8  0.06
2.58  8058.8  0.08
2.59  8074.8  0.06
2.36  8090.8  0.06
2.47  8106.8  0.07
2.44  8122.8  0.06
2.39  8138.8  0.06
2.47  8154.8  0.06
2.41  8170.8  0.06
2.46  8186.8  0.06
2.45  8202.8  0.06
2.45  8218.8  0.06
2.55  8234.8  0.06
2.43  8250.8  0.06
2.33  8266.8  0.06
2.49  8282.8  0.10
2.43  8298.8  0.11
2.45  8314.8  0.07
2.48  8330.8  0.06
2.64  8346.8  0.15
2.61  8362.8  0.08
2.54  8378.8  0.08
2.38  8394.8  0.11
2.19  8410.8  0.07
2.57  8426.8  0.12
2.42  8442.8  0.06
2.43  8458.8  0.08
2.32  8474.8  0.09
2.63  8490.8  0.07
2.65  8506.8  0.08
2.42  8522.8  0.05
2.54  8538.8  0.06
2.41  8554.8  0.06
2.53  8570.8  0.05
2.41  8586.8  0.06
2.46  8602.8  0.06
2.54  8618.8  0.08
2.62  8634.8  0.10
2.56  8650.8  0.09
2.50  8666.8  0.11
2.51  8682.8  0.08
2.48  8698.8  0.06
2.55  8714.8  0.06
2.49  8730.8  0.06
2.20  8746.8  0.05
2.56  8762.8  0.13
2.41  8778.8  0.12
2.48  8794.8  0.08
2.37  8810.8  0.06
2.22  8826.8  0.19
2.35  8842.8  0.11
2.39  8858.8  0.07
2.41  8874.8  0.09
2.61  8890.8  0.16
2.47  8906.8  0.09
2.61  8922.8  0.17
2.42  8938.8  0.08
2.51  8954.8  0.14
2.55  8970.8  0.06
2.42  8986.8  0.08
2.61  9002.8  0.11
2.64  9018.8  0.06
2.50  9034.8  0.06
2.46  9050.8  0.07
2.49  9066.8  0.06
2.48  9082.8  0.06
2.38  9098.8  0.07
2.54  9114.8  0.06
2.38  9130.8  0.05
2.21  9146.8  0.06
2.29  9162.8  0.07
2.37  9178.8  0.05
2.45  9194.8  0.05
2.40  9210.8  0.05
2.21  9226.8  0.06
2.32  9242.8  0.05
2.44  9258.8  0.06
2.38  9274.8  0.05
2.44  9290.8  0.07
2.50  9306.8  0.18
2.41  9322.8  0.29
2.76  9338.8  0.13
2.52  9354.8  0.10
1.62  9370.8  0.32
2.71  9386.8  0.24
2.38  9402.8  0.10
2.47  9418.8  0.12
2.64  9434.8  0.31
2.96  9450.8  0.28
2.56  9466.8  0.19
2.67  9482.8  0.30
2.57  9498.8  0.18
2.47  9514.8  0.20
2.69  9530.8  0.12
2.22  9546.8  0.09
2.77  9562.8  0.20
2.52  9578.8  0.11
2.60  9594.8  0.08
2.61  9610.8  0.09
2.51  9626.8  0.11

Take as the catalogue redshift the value 0.48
